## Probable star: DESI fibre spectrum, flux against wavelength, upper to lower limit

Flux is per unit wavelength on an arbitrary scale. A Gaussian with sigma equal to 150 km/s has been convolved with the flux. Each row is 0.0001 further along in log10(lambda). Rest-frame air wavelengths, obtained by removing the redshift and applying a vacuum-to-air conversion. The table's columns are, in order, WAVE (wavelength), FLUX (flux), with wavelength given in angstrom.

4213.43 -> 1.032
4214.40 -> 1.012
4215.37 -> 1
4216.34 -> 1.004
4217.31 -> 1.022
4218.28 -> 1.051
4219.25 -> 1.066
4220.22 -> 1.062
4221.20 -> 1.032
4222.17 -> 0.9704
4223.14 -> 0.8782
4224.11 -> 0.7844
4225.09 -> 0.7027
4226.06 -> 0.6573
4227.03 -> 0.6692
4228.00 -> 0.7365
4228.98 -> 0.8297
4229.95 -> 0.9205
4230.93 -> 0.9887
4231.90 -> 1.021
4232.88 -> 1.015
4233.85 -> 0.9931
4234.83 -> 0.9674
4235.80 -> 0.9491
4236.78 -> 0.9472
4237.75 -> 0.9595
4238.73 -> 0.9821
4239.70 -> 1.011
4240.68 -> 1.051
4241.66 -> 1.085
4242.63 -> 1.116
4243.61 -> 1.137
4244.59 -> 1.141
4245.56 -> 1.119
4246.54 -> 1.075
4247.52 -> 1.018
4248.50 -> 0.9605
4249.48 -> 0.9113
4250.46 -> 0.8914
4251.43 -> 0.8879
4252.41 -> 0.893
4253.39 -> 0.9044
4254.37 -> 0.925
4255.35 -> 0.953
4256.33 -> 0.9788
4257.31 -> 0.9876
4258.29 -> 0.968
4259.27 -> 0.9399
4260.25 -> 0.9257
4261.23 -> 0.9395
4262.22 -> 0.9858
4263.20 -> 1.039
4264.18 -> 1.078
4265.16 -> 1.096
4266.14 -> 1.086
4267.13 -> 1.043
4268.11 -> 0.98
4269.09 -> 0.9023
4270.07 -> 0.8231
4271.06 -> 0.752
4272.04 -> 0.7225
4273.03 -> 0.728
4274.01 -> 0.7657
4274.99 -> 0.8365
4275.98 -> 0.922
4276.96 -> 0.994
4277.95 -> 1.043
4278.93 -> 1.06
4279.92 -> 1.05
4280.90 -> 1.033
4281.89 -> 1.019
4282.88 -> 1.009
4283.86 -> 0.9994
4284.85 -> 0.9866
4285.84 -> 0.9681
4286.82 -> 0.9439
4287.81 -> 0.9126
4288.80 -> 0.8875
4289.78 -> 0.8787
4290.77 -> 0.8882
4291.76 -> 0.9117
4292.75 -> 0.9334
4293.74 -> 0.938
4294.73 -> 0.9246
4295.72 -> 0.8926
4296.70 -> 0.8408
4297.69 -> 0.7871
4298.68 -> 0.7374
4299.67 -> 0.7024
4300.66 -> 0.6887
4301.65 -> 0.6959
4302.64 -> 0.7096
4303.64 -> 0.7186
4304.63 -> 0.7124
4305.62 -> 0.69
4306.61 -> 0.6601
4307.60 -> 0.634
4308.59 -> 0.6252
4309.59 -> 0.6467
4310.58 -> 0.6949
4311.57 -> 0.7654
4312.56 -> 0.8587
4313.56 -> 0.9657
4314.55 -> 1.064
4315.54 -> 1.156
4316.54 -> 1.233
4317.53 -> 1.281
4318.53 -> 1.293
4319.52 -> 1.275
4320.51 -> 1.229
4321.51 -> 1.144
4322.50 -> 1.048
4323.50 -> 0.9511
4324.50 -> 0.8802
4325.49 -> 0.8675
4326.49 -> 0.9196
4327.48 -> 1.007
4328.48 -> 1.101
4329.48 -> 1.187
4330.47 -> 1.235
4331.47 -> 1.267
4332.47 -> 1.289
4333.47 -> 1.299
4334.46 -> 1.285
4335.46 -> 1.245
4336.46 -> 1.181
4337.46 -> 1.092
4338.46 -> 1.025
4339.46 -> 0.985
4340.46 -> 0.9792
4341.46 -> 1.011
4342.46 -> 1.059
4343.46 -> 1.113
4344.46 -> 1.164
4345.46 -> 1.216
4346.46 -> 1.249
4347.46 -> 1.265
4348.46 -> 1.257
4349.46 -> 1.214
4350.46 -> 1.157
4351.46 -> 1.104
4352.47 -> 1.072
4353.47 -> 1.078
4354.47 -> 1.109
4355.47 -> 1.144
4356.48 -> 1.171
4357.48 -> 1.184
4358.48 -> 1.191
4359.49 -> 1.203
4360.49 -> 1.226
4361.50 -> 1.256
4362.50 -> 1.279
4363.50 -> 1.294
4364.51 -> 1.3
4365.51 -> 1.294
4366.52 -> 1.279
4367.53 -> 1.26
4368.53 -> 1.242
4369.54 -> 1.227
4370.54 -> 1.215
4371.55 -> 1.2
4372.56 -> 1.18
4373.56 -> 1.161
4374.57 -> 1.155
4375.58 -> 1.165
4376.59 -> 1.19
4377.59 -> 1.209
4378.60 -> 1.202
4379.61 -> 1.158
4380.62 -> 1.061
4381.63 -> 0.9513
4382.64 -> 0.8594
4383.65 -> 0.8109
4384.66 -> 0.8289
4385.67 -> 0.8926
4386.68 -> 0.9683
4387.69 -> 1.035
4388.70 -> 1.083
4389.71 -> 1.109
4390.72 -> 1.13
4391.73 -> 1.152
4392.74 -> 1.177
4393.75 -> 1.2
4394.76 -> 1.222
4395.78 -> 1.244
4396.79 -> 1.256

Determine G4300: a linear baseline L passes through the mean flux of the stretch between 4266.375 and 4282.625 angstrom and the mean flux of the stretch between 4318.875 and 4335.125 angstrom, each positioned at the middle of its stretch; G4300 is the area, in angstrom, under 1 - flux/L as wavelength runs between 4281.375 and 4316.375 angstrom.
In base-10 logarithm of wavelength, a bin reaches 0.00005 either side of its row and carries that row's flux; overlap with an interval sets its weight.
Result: 5.79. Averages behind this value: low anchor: 0.921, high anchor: 1.13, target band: 0.845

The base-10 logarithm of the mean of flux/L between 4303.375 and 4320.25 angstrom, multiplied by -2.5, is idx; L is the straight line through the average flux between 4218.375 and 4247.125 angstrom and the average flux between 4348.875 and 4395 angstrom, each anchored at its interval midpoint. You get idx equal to 0.18 mag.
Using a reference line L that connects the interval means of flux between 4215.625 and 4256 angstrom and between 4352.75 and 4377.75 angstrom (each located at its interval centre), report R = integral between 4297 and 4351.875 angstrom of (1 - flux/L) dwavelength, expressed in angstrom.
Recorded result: 5.9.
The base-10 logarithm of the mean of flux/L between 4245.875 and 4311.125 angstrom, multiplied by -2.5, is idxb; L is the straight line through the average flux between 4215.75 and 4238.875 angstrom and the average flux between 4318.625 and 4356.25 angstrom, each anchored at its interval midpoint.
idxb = 0.143 mag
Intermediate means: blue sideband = 0.925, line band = 0.89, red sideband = 1.13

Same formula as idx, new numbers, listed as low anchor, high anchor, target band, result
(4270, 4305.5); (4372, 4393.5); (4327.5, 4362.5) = -0.17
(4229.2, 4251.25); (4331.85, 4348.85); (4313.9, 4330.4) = 0.03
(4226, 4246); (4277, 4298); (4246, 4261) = 0.02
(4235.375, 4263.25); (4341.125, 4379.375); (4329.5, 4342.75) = 0.00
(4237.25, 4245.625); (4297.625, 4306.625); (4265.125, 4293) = -0.11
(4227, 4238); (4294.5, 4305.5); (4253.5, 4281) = -0.13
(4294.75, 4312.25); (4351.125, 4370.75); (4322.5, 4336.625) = -0.18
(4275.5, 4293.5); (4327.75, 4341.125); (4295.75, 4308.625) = 0.40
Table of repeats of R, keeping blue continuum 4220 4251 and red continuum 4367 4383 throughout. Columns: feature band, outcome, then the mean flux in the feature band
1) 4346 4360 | -0.6 angstrom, 1.17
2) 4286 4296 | 1.2 angstrom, 0.913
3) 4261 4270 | -0.1 angstrom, 1.01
